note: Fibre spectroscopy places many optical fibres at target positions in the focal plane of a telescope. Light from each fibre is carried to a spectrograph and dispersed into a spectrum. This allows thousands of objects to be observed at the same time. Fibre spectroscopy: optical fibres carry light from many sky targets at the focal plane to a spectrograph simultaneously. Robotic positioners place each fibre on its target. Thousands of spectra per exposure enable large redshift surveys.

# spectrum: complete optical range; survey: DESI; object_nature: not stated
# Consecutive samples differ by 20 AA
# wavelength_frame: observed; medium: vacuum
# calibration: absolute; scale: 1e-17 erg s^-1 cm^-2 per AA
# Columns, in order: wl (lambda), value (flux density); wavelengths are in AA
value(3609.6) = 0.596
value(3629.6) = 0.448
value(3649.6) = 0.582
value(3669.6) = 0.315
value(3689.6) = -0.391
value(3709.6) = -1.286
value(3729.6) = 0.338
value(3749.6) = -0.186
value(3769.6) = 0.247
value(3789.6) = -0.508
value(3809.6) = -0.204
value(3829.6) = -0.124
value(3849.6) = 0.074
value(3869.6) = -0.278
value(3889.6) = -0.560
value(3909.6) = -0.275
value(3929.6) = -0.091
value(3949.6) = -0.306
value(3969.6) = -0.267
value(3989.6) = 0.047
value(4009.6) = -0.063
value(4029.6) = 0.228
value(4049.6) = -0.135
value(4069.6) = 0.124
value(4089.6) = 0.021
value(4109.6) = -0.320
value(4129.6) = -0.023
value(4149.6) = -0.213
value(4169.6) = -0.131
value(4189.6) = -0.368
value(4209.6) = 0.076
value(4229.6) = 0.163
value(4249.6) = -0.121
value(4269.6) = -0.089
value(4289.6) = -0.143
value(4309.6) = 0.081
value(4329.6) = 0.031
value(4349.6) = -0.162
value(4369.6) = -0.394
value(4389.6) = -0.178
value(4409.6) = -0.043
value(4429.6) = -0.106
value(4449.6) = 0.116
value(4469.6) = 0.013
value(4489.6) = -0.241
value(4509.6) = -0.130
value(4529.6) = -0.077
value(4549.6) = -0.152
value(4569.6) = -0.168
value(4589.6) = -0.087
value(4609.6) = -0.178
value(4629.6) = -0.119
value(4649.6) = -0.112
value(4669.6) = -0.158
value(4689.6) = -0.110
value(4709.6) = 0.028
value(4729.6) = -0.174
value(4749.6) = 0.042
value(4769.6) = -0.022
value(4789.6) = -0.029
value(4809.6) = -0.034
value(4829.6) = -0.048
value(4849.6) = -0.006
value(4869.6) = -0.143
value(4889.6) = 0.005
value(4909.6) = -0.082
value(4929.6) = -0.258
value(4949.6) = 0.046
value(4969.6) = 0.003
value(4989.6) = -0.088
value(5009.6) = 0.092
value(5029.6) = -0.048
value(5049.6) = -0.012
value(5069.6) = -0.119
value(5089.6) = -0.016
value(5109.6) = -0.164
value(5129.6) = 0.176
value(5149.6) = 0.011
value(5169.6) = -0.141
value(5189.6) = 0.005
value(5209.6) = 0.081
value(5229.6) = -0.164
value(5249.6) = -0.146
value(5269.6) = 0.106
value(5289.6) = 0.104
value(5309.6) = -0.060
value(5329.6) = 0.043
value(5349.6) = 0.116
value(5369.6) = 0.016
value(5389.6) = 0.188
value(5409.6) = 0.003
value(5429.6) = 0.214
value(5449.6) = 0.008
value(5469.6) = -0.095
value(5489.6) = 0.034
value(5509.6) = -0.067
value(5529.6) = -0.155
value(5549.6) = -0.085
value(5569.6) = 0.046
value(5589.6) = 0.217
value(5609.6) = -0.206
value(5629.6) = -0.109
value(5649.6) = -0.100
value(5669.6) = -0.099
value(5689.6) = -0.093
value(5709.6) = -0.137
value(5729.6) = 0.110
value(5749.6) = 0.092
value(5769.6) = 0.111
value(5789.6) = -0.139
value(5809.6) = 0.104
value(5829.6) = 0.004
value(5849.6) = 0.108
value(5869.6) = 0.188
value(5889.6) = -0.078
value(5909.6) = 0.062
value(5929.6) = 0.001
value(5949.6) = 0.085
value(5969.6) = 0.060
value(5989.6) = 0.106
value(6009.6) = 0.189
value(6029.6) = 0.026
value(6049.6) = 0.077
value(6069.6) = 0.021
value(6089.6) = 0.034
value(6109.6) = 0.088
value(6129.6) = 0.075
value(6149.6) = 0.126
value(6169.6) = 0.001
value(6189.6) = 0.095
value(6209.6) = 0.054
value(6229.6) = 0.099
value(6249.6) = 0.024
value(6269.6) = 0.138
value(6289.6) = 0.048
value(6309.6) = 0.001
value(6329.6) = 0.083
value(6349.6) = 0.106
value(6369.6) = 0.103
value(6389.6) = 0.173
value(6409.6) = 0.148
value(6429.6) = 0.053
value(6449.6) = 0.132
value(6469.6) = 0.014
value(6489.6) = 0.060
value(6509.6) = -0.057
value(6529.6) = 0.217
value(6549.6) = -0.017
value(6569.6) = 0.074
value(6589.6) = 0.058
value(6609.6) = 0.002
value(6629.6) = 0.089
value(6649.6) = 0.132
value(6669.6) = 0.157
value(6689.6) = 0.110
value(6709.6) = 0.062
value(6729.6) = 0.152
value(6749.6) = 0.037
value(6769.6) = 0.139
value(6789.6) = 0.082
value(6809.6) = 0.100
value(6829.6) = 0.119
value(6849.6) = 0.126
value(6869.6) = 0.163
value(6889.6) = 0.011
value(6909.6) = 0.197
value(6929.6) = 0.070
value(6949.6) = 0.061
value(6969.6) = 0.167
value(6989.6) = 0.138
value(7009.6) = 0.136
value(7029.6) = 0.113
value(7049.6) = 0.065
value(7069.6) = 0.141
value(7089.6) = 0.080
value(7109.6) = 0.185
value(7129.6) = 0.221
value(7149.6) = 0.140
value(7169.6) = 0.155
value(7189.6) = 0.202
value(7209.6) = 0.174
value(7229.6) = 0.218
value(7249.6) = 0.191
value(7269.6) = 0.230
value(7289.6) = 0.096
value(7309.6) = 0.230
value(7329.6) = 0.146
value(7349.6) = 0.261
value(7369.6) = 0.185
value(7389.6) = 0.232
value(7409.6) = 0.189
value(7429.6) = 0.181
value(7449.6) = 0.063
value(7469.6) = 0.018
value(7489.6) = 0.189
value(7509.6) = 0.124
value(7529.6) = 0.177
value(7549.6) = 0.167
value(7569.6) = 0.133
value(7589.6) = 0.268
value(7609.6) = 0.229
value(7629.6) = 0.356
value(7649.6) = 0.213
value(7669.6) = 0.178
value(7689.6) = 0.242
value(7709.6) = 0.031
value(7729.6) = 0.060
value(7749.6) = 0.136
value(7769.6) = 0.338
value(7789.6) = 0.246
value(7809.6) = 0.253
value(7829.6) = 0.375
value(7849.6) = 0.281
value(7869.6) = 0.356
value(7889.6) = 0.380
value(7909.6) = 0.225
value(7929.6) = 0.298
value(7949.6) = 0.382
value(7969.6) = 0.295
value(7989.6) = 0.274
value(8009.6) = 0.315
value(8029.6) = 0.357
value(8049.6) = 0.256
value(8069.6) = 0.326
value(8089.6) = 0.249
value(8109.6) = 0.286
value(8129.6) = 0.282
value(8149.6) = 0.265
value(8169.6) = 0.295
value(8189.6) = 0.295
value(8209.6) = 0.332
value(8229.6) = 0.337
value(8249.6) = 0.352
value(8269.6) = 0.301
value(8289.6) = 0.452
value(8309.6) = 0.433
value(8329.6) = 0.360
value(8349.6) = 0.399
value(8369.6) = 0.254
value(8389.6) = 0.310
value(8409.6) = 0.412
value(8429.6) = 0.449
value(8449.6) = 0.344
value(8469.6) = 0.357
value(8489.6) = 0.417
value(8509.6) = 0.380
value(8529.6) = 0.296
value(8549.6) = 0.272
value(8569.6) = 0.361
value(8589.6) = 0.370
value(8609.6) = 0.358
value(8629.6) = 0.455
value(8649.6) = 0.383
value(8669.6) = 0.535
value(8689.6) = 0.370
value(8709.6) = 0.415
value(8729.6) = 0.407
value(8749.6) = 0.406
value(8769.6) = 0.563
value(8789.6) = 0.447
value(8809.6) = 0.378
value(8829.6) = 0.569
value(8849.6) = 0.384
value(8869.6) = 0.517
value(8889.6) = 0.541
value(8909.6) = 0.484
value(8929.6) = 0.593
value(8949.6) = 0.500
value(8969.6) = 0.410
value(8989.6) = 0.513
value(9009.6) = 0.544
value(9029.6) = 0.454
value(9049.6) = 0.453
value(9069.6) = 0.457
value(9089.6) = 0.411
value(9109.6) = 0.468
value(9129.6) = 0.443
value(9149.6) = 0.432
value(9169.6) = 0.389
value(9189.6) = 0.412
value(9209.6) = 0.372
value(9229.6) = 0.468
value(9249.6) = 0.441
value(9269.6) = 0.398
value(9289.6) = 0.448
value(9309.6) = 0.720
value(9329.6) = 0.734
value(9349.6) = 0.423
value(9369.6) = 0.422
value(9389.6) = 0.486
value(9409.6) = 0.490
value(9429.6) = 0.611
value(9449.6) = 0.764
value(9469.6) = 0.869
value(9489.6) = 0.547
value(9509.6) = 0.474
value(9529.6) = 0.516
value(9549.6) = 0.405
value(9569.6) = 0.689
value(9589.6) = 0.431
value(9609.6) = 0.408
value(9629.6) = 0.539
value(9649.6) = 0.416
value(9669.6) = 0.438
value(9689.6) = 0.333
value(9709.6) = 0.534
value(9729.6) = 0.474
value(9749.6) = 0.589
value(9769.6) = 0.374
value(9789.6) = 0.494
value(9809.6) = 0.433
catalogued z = 0.946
